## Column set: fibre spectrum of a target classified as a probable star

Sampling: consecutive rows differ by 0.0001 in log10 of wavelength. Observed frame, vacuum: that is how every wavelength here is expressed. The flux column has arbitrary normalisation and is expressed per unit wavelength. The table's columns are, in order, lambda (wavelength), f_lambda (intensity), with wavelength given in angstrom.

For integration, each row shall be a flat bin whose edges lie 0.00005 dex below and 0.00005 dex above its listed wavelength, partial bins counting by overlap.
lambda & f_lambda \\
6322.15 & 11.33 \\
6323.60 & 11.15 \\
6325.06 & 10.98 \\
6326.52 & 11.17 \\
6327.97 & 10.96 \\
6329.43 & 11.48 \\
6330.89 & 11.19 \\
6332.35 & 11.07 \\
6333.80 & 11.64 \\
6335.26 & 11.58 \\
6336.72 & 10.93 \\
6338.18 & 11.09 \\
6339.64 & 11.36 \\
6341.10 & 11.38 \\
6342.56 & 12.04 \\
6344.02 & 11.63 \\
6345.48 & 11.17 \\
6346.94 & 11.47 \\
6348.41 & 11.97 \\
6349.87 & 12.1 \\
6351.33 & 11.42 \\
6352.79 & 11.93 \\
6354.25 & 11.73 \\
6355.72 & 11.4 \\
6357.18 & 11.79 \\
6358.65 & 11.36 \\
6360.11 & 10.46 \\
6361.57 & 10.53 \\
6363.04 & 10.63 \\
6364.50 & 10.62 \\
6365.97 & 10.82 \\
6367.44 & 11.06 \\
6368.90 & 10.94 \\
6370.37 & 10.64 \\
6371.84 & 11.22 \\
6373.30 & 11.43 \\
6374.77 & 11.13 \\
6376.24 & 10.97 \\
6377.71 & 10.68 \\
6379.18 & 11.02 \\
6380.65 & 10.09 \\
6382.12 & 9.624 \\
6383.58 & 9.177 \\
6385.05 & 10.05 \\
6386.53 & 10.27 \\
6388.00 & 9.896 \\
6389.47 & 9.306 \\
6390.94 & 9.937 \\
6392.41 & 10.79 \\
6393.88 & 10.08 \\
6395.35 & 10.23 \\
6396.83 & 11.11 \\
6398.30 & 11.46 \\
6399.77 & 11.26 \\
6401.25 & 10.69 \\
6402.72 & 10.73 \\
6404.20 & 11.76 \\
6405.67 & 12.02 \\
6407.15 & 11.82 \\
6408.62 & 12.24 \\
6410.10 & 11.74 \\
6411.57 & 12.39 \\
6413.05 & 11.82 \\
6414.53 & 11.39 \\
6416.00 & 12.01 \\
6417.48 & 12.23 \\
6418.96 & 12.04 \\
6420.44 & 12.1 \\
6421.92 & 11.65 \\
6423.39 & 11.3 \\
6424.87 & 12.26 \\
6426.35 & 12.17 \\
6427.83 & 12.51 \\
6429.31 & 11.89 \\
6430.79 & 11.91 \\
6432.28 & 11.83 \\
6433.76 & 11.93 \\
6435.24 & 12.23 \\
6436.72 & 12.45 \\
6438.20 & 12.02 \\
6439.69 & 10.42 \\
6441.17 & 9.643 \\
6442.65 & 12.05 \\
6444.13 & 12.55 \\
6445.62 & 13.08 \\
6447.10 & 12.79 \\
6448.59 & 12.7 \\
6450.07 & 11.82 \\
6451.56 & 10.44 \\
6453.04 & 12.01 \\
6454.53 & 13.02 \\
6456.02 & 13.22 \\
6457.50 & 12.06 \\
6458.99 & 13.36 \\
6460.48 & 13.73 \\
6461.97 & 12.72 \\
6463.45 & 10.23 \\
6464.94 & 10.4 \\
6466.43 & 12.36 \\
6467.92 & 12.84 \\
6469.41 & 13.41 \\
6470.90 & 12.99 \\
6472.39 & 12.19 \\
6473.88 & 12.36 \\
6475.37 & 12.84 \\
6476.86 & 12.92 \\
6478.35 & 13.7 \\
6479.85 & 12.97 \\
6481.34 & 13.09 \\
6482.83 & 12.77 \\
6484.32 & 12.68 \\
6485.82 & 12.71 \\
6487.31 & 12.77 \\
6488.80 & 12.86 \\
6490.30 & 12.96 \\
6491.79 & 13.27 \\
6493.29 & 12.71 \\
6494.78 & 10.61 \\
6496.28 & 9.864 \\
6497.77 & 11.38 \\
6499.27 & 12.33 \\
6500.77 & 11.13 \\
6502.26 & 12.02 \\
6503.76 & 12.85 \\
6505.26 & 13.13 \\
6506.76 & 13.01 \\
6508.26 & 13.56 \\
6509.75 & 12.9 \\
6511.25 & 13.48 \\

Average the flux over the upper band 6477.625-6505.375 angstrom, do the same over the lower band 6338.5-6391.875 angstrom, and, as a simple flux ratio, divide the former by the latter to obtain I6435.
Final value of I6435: 1.13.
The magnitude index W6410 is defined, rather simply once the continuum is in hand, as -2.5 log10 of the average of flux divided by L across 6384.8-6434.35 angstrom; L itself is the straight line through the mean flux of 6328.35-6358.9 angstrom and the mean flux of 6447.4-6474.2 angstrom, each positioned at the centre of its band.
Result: 0.05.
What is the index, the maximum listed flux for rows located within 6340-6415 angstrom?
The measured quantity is 12.39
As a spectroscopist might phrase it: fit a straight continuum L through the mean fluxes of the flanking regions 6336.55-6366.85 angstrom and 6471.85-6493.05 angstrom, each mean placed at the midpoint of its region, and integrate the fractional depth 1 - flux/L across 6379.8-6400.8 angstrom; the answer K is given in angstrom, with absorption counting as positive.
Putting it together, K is 2.7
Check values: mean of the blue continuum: 11.3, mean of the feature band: 10.2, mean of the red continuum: 12.9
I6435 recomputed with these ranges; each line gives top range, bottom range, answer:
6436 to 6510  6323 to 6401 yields 1.13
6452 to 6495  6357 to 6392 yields 1.20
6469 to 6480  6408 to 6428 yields 1.08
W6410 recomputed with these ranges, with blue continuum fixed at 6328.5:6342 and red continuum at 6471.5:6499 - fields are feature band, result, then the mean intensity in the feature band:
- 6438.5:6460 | 0.01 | 12.1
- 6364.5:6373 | 0.06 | 10.9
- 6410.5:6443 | 0.02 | 11.8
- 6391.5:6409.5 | 0.06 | 11.2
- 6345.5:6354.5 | -0.03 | 11.7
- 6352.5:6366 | 0.04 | 11.1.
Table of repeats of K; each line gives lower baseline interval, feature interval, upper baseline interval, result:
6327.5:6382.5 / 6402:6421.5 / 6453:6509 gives -0.1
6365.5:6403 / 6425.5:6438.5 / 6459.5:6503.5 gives -0.7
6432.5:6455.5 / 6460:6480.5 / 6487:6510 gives -0.7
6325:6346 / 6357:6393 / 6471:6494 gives 3.6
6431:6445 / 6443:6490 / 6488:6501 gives -3.0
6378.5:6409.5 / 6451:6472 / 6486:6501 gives -1.4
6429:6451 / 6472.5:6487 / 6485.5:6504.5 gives -1.0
